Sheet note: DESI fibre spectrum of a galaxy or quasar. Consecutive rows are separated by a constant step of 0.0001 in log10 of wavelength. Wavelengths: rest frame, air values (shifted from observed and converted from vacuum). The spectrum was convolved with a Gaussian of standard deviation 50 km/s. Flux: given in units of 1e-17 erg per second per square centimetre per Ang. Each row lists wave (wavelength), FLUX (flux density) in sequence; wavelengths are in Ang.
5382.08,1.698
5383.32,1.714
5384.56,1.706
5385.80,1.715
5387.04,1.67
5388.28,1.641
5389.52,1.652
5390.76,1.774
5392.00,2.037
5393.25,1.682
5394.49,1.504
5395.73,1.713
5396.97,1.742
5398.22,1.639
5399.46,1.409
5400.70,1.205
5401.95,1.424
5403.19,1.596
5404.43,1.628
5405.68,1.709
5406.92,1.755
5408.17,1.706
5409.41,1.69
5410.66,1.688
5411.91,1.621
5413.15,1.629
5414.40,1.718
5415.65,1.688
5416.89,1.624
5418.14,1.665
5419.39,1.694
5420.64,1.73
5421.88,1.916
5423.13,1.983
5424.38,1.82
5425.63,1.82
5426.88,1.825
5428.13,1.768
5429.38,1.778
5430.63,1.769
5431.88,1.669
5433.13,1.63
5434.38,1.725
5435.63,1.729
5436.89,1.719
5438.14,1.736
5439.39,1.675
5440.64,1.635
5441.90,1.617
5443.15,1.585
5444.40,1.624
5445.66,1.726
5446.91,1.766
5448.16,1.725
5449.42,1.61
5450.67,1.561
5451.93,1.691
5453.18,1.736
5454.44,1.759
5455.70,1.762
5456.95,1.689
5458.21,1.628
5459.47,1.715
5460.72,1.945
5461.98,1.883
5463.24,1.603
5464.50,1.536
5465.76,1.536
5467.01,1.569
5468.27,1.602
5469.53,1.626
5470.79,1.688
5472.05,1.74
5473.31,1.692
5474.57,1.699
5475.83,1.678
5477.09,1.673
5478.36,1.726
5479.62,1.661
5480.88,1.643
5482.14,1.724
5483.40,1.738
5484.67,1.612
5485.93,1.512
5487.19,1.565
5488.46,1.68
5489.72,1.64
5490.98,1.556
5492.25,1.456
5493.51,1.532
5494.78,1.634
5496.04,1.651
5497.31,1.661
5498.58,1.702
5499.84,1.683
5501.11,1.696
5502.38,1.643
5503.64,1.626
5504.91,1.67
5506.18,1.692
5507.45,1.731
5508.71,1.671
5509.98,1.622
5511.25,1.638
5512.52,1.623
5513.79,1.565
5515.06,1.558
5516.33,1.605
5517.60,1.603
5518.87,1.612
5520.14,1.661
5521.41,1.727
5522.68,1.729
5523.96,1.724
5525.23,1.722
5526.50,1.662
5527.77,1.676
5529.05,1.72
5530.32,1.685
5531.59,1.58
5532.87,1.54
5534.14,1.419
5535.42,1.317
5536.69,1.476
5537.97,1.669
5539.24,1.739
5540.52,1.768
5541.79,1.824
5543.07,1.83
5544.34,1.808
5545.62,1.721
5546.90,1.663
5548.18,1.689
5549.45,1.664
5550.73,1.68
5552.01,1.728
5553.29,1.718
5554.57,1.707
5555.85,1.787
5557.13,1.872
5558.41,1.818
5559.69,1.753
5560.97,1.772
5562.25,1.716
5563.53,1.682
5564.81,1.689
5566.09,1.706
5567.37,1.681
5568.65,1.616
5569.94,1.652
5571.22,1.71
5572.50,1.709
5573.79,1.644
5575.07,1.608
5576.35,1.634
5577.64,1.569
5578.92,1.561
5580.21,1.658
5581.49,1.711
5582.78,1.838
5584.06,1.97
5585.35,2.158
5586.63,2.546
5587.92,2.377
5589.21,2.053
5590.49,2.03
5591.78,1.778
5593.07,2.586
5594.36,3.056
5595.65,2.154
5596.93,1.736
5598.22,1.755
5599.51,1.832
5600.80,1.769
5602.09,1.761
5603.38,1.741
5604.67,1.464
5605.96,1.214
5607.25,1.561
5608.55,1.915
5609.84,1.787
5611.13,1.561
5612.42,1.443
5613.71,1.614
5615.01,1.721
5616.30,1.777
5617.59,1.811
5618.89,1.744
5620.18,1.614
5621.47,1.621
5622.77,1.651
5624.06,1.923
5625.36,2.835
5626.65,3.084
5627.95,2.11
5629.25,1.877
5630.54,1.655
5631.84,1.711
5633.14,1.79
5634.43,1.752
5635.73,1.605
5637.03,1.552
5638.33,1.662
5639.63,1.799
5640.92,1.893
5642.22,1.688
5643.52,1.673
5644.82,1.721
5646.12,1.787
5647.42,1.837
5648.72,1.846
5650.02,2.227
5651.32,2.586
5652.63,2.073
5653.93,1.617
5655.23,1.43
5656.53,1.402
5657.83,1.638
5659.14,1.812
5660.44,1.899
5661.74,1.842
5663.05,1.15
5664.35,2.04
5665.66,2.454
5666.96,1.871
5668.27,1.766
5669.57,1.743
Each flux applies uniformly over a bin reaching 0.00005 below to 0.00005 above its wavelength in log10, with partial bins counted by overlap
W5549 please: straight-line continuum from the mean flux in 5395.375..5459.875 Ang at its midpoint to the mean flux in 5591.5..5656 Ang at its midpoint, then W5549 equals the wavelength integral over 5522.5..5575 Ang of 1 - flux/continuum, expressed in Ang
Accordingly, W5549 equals 2.86 Ang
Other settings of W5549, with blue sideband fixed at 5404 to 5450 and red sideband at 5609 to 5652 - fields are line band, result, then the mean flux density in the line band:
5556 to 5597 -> -1.5 Ang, 1.88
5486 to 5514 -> 2.1 Ang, 1.63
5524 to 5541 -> 1.6 Ang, 1.62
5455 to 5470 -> 0.5 Ang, 1.68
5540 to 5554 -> 0.4 Ang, 1.74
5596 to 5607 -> 1.0 Ang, 1.67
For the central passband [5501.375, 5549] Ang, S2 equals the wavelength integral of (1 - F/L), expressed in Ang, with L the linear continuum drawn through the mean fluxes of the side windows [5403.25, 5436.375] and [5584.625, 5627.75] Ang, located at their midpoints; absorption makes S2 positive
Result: 4.9 Ang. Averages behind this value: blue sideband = 1.73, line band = 1.65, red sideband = 1.93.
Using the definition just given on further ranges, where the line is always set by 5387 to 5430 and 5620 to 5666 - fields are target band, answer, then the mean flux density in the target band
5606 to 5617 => 1.1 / 1.65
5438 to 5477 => 1.1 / 1.68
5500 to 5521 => 1.4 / 1.64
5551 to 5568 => 0.5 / 1.74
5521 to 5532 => 0.5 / 1.69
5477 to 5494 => 1.2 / 1.62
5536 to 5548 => 0.4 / 1.72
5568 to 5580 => 1.1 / 1.63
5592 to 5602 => -1.5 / 2.09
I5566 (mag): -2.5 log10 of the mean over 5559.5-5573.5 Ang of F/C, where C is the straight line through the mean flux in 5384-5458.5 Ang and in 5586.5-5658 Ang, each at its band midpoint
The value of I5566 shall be 0.073 mag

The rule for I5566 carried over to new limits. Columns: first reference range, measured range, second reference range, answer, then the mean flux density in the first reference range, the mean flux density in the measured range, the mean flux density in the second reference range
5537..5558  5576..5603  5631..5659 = -0.13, 1.74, 1.98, 1.78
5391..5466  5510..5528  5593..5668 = 0.07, 1.69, 1.65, 1.83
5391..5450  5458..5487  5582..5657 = 0.04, 1.69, 1.67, 1.88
